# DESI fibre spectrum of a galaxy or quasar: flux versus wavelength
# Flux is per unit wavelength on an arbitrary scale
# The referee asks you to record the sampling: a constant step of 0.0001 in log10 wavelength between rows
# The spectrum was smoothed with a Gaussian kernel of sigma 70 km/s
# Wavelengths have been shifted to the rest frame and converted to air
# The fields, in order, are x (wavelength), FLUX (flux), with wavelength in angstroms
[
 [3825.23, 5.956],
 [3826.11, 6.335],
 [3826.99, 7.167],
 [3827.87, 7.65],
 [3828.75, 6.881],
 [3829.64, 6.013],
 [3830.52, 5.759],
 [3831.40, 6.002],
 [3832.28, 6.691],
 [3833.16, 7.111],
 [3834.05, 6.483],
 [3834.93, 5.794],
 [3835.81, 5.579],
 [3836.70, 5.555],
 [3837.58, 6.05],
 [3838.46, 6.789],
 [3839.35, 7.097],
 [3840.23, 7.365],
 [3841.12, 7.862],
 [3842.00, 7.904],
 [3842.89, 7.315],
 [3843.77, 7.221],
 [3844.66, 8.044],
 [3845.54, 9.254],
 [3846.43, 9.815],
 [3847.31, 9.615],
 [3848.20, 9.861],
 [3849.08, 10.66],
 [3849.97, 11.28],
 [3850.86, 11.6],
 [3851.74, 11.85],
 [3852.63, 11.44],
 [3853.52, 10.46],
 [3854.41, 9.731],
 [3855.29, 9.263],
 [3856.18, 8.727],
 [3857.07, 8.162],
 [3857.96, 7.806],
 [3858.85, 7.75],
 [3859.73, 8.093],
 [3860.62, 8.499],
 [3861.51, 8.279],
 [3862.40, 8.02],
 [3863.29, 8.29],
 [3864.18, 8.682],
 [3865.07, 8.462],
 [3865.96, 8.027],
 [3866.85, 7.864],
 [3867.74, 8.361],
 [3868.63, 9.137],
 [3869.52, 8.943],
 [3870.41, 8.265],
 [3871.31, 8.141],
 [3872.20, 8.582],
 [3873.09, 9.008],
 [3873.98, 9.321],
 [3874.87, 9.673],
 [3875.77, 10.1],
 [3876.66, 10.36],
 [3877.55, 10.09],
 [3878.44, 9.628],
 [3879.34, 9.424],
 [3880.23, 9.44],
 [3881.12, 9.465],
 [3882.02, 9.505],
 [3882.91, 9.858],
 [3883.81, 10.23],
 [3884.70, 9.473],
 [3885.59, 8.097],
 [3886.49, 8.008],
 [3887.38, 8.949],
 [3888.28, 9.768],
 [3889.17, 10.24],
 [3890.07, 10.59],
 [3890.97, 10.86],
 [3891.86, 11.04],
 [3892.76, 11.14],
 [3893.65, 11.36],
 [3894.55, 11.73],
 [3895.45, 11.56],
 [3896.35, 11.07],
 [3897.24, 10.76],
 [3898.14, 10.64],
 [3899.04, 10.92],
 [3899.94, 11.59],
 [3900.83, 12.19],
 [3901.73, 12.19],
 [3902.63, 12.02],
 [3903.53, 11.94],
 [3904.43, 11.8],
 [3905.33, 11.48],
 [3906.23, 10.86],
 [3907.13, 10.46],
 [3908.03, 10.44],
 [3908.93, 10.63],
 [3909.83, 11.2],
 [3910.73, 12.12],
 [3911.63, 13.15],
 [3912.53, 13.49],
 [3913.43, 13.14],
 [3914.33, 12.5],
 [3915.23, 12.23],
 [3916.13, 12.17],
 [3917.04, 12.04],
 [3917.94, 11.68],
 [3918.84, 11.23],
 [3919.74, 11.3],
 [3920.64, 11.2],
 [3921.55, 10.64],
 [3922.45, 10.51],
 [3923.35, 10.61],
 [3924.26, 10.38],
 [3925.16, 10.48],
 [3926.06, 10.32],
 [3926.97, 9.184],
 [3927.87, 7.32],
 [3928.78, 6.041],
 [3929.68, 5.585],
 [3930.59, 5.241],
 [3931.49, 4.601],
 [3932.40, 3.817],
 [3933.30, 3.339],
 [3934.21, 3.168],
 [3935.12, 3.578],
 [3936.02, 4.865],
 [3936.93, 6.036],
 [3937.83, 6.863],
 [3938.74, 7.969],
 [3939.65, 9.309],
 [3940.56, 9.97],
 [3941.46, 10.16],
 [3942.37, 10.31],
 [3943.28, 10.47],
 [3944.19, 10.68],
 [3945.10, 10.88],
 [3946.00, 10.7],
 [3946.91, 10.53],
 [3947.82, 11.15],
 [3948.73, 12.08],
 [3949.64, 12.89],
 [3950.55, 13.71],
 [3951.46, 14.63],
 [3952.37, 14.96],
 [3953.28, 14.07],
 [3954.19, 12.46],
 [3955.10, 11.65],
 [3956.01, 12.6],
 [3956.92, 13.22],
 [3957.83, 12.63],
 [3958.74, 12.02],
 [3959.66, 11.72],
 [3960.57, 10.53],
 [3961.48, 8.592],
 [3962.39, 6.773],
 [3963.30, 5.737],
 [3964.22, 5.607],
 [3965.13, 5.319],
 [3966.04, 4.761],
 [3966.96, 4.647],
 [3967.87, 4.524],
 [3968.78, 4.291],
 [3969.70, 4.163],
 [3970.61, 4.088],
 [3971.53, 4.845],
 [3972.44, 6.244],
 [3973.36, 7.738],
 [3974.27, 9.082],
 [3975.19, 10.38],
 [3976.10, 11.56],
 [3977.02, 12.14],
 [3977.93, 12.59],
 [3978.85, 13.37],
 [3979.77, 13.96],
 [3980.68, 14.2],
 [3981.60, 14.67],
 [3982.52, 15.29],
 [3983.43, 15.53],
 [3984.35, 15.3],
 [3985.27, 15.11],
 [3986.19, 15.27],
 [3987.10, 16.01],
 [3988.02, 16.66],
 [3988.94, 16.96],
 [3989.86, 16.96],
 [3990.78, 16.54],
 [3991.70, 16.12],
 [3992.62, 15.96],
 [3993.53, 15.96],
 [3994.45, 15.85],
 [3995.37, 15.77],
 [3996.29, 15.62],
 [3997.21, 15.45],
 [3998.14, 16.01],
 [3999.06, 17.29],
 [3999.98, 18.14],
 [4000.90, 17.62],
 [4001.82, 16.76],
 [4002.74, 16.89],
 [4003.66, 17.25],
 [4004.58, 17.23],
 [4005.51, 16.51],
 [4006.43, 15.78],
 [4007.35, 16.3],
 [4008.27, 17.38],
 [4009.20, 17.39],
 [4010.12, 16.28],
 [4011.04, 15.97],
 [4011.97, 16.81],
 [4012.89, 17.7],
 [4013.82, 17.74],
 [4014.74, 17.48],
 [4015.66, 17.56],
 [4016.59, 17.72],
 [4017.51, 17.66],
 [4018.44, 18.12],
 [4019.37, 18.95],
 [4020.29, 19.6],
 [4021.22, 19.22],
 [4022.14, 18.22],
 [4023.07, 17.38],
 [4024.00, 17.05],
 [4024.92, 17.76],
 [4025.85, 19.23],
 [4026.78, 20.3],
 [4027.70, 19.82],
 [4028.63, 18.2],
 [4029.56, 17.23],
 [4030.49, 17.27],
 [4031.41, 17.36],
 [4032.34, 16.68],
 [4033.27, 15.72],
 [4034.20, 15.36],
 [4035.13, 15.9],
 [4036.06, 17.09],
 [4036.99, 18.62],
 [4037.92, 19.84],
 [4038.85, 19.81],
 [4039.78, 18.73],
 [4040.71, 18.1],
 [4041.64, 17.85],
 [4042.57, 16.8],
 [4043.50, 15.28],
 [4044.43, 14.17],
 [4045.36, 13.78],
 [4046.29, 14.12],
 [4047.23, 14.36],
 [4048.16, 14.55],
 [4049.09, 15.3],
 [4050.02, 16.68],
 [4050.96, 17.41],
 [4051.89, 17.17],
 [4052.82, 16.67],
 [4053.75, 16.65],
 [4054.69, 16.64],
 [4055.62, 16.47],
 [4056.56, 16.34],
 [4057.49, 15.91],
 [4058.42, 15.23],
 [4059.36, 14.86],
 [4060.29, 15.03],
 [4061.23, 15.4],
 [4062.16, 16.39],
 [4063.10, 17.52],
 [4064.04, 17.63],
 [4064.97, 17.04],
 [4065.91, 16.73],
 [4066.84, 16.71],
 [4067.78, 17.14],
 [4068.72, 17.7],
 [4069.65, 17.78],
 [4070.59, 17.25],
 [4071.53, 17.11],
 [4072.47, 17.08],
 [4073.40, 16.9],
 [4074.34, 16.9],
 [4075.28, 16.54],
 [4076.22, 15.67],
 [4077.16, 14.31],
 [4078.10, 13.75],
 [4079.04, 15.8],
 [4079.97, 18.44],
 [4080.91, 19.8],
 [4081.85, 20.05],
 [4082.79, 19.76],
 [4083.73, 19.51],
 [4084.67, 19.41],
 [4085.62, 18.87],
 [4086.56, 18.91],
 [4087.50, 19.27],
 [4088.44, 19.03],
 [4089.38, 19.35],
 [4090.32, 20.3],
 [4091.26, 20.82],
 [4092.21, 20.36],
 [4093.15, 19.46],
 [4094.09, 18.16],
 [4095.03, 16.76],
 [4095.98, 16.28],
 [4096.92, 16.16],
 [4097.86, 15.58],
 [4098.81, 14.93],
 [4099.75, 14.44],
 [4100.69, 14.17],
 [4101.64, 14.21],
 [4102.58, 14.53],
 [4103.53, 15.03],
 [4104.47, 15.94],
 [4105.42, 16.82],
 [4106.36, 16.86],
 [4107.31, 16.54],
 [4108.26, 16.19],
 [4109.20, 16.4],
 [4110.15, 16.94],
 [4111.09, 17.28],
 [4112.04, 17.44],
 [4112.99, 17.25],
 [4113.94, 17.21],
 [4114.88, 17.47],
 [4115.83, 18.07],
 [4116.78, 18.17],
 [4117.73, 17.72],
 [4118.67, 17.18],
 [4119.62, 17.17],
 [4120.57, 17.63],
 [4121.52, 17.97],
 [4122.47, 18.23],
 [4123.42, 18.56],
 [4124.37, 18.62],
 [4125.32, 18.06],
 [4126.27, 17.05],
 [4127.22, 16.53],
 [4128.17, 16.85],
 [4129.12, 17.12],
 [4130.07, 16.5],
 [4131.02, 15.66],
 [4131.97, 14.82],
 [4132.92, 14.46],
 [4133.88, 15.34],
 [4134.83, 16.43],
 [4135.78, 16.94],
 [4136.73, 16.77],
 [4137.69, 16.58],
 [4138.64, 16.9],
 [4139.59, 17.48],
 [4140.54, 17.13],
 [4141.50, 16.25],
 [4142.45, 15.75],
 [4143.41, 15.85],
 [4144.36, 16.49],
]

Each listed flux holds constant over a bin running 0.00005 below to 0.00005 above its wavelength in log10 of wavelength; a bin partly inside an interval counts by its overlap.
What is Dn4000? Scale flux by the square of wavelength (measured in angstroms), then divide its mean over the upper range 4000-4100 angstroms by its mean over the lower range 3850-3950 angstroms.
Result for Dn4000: 1.92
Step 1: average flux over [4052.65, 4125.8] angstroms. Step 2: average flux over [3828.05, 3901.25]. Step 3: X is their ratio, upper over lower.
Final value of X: 1.91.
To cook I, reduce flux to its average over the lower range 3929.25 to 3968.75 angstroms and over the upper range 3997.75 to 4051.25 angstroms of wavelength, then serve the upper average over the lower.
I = 1.9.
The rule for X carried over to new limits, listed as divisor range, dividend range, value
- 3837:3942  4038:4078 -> 1.74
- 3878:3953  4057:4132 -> 1.69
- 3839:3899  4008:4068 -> 1.82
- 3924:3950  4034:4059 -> 2.02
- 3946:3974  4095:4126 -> 1.80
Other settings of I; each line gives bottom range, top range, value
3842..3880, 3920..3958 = 1.05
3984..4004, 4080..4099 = 1.14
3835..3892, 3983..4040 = 1.92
